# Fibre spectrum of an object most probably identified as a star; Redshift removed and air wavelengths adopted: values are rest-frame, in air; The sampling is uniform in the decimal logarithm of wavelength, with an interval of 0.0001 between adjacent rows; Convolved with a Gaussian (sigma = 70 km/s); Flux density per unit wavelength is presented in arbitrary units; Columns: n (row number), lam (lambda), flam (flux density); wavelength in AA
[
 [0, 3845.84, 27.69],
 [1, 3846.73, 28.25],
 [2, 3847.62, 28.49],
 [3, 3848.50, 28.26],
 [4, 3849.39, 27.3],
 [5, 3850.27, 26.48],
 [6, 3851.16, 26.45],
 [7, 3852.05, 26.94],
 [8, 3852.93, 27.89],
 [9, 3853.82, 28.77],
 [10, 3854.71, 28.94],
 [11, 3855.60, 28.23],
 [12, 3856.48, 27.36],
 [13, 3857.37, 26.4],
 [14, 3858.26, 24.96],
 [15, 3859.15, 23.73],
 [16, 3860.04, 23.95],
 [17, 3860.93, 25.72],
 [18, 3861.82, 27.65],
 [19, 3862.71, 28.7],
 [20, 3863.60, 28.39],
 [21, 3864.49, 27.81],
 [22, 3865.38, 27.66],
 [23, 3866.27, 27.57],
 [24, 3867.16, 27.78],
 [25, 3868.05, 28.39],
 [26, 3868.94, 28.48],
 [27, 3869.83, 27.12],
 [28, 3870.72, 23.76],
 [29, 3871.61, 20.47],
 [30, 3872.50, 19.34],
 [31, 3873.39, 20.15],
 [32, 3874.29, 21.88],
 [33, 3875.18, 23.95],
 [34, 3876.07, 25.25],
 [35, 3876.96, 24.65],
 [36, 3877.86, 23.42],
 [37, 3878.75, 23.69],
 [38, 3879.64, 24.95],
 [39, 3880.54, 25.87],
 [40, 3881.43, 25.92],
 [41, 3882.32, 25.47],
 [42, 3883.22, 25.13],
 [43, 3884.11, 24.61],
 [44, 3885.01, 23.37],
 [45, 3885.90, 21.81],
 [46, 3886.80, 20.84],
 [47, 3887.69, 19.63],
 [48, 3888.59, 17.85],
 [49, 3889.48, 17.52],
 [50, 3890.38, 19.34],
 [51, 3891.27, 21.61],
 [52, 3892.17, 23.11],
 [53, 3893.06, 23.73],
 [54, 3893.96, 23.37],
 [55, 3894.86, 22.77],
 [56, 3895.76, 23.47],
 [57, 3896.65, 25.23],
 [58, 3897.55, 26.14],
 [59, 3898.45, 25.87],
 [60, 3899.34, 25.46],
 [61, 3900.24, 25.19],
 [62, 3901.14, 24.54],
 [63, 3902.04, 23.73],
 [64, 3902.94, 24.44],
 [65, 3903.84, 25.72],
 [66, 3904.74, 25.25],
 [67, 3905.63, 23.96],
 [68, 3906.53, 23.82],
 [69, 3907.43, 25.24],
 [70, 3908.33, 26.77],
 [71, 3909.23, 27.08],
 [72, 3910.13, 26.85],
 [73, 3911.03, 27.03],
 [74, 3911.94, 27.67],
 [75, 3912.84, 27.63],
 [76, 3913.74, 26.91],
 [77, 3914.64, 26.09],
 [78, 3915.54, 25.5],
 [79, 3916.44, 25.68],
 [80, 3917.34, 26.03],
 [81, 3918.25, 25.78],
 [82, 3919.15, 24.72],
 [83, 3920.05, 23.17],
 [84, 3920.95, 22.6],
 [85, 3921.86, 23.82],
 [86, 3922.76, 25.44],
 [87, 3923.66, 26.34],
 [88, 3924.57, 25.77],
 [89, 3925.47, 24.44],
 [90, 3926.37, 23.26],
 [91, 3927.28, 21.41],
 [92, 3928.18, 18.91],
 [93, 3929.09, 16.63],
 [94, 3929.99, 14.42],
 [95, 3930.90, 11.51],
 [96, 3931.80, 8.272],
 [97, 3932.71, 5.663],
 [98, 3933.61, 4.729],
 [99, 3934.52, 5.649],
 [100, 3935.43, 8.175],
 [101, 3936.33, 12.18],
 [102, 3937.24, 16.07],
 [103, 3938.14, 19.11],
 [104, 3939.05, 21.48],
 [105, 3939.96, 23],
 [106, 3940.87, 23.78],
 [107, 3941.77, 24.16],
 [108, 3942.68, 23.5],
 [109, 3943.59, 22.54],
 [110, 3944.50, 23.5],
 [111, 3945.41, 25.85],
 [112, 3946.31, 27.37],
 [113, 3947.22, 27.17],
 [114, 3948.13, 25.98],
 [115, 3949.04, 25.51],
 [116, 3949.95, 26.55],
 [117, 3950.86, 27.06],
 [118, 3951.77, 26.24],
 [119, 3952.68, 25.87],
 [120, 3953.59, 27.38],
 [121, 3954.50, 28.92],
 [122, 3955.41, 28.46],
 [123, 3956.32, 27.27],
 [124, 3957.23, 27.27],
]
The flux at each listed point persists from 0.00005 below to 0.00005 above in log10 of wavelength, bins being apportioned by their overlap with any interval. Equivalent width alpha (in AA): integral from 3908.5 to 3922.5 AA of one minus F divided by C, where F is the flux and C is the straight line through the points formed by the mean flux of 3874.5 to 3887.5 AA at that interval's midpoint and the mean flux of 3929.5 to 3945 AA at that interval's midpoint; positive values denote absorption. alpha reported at -5.0 AA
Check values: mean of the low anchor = 24.1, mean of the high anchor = 15.8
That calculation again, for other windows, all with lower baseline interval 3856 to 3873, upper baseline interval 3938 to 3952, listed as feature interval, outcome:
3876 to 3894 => 2.00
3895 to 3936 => 4.84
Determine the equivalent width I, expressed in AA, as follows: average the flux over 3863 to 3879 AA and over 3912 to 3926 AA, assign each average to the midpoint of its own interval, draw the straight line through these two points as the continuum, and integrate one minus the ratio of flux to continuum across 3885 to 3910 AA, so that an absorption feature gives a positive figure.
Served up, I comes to 1.7 AA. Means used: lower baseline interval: 25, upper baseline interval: 25.4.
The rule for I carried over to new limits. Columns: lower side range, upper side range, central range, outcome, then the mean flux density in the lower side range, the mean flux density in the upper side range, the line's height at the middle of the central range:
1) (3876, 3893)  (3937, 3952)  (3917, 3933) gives 2.11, 22.8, 24.1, 23.7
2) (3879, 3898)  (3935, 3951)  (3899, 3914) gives -1.96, 22.9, 22.3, 22.7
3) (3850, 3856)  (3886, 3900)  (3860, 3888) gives 0.13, 27.7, 22.4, 24.9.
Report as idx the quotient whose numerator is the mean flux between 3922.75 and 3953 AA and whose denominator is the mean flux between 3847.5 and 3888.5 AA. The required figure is 0.79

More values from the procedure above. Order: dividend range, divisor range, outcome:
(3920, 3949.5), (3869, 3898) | 0.85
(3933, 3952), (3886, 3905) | 0.90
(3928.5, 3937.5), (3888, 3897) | 0.48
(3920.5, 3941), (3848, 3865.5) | 0.64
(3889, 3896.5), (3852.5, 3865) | 0.81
